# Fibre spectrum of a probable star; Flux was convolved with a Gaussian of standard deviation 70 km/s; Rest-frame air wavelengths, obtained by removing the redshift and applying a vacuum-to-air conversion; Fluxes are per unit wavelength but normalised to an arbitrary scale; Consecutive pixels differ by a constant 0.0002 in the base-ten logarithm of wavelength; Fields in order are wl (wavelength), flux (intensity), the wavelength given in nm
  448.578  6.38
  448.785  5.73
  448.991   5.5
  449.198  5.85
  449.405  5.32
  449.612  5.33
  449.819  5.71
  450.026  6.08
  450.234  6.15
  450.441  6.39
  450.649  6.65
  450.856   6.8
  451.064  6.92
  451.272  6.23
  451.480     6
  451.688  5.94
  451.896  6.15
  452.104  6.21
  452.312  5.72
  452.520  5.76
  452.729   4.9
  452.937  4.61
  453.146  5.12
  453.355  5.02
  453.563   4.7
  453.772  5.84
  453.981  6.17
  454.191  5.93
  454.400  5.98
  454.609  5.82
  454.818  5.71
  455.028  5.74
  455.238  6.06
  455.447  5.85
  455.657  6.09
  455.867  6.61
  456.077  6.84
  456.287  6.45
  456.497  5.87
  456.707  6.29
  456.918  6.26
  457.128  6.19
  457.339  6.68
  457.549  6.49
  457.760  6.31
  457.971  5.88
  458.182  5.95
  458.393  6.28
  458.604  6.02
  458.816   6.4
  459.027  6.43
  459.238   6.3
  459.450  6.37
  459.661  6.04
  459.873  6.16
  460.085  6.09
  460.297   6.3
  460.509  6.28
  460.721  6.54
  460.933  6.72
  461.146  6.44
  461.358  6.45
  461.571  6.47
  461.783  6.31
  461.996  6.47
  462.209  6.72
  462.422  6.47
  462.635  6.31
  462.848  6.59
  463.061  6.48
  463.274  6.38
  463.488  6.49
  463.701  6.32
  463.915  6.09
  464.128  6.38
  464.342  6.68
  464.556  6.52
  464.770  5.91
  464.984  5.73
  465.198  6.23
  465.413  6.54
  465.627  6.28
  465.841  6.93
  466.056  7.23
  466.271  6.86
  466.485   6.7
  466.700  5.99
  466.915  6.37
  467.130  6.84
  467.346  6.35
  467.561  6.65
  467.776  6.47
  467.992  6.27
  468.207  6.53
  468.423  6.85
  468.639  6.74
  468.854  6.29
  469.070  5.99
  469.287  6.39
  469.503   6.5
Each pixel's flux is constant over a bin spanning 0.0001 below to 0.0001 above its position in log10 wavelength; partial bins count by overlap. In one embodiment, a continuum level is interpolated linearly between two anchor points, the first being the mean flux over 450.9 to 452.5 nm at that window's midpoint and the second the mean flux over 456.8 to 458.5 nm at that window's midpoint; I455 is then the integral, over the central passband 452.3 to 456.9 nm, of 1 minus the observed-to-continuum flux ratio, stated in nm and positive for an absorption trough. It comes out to 0.31 nm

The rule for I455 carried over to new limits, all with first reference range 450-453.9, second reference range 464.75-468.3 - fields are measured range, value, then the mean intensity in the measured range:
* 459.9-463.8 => -0.10 nm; 6.43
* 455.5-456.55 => -0.06 nm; 6.37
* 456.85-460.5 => -0.06 nm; 6.25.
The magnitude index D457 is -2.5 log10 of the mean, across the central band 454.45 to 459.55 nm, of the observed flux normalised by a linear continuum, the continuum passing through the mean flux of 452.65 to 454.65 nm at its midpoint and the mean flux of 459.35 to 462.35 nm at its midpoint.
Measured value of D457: -0.06 mag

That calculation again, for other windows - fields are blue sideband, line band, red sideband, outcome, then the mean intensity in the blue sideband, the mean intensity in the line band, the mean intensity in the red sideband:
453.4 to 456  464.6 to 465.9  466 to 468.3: 0.03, 5.87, 6.26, 6.55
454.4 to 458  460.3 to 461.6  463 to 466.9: -0.03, 6.19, 6.47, 6.43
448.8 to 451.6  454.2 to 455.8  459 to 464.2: 0.05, 6.06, 5.91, 6.38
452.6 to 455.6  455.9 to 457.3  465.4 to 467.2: -0.10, 5.54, 6.35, 6.64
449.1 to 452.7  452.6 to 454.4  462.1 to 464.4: 0.15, 6.05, 5.33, 6.44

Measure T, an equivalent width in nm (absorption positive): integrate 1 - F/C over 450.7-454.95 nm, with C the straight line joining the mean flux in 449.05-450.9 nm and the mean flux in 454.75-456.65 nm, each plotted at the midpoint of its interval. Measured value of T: 0.20 nm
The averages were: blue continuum 5.99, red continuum 6.15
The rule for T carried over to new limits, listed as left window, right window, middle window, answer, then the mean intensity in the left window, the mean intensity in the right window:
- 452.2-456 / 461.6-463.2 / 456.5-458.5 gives -0.08 nm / 5.66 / 6.48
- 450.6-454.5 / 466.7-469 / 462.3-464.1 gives -0.03 nm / 5.81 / 6.5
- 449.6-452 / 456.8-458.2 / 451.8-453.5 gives 0.22 nm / 6.23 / 6.27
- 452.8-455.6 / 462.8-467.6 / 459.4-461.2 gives -0.08 nm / 5.58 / 6.45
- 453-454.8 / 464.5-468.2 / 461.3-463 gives -0.09 nm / 5.56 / 6.46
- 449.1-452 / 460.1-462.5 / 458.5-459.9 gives 0.03 nm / 6.11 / 6.45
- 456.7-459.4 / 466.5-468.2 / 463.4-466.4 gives -0.02 nm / 6.27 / 6.44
